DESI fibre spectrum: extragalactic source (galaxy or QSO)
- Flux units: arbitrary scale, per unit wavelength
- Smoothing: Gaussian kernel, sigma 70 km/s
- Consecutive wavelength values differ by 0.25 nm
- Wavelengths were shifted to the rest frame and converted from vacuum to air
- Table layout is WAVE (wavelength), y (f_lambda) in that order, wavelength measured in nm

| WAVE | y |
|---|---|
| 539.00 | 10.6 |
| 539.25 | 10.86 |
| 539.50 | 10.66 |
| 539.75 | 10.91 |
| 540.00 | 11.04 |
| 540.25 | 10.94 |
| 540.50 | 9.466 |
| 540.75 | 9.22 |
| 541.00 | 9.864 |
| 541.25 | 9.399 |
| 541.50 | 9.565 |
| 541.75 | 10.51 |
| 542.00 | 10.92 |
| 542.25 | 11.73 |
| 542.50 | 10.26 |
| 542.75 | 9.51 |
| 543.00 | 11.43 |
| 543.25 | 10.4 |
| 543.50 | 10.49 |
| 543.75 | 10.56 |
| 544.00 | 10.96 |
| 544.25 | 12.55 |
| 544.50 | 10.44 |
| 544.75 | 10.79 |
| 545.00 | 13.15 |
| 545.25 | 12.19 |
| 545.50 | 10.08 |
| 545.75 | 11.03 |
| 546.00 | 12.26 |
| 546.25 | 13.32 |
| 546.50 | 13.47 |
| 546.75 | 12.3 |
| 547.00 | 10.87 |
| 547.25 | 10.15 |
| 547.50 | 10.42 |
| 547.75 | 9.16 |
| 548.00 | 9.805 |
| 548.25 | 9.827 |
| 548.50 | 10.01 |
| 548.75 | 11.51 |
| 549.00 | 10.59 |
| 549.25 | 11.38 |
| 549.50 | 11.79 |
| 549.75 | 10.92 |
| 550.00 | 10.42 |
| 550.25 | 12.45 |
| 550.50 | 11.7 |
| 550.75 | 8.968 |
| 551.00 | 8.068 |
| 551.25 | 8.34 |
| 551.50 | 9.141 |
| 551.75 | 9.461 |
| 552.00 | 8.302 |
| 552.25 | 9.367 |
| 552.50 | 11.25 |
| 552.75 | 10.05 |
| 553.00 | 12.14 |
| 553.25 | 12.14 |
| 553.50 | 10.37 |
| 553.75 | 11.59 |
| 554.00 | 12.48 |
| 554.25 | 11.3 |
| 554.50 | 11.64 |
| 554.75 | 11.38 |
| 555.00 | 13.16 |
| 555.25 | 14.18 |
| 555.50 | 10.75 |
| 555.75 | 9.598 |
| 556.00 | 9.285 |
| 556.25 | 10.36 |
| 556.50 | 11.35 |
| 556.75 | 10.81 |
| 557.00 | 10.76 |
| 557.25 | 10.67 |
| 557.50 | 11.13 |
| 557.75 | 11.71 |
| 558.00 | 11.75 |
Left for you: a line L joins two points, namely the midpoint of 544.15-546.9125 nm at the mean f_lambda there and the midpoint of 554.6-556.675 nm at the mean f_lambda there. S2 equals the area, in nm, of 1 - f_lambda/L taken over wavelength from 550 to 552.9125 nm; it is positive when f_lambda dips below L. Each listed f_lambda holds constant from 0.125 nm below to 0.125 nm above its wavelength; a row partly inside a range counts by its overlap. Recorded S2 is 0.44 nm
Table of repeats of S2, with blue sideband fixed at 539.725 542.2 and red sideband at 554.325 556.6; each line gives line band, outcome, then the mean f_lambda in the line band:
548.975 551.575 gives 0.130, 10.4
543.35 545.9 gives -0.182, 11.2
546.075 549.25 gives -0.085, 11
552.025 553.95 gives 0.036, 10.9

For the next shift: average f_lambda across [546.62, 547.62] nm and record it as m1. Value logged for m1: 11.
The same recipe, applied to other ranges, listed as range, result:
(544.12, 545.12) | 11.7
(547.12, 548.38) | 9.88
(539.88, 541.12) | 10.1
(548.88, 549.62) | 11.3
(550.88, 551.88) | 8.75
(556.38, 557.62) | 10.9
